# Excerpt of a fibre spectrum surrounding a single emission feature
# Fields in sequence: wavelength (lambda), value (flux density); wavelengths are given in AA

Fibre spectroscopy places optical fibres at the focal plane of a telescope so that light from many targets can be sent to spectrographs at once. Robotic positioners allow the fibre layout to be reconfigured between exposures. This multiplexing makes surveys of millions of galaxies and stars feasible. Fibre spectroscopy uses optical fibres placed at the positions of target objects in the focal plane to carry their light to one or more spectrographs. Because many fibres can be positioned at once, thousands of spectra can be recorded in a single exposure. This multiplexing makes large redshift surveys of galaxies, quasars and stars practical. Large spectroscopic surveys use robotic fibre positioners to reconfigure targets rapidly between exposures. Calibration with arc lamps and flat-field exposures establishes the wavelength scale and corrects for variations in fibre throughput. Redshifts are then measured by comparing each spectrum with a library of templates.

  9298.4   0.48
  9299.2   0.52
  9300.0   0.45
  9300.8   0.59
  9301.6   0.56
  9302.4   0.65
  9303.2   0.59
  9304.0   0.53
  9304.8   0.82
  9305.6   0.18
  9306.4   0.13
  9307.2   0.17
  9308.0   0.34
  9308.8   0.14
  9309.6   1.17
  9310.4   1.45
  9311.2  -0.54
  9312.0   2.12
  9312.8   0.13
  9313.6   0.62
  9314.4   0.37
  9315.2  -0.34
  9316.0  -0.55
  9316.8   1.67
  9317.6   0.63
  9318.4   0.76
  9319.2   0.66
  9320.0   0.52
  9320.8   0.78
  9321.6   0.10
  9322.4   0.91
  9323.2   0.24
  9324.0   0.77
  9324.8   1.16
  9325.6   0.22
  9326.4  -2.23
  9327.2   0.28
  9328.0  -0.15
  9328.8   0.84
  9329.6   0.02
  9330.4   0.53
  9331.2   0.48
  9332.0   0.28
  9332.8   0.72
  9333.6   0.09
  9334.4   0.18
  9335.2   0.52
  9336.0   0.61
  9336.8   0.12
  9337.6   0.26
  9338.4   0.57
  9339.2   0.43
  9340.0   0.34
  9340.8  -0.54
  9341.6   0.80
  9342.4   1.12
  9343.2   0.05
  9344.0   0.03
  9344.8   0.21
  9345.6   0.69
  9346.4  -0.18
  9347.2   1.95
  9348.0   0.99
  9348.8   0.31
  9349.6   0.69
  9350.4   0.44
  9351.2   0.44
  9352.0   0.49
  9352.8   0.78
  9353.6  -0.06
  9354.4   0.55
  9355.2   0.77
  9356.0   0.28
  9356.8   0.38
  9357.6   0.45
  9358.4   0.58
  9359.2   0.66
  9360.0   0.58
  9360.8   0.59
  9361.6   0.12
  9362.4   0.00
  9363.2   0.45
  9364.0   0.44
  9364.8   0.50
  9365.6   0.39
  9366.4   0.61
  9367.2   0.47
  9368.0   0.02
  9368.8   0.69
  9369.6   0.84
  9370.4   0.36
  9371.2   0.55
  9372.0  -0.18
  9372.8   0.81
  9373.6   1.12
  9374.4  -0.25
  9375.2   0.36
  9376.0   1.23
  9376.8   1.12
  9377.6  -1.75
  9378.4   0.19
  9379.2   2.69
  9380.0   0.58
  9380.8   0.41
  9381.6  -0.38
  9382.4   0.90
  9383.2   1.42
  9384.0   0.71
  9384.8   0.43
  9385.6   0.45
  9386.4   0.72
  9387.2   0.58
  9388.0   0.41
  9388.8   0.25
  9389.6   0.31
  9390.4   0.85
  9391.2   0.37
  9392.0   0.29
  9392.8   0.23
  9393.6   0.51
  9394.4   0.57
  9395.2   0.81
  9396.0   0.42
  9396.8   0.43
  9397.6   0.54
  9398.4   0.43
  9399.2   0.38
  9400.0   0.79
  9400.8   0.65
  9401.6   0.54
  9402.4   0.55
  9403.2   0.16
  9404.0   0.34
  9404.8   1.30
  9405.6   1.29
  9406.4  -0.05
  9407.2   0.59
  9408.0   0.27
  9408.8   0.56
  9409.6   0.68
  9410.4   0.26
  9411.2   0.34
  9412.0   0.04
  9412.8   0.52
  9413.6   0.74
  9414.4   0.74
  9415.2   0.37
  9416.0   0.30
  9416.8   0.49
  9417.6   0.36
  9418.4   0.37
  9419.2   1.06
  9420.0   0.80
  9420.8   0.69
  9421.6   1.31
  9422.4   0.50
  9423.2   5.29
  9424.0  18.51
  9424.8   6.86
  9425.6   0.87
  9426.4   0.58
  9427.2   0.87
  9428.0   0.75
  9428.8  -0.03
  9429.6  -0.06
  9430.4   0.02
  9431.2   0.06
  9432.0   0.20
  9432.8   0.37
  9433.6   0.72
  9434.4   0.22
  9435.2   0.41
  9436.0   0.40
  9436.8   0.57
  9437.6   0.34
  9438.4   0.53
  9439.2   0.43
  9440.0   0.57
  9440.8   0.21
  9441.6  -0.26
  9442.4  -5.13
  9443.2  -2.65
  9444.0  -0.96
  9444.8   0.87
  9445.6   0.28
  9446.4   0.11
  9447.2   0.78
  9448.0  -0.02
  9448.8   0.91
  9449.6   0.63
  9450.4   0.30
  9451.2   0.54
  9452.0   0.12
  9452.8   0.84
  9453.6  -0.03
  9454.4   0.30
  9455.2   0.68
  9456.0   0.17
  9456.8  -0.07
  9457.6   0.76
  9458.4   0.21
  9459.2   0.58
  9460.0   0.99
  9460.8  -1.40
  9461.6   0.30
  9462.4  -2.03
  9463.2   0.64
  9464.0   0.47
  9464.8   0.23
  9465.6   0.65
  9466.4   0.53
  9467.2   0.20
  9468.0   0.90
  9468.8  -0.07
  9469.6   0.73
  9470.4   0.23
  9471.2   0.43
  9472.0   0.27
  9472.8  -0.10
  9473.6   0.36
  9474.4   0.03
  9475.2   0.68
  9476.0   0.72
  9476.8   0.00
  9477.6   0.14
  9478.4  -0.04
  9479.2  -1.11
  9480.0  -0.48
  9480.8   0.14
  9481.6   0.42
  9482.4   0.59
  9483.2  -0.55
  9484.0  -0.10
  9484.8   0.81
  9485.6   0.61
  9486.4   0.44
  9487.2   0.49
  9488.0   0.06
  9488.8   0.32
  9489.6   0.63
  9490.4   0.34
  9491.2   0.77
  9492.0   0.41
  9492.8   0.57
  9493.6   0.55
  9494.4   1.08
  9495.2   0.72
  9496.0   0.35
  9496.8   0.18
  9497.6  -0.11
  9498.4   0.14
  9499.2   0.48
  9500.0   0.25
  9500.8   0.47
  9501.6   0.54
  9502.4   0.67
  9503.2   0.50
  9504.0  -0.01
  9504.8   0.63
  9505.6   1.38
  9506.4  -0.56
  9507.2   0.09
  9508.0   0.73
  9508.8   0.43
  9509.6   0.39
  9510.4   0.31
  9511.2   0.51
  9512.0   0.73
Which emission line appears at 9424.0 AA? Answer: [O III] 5007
